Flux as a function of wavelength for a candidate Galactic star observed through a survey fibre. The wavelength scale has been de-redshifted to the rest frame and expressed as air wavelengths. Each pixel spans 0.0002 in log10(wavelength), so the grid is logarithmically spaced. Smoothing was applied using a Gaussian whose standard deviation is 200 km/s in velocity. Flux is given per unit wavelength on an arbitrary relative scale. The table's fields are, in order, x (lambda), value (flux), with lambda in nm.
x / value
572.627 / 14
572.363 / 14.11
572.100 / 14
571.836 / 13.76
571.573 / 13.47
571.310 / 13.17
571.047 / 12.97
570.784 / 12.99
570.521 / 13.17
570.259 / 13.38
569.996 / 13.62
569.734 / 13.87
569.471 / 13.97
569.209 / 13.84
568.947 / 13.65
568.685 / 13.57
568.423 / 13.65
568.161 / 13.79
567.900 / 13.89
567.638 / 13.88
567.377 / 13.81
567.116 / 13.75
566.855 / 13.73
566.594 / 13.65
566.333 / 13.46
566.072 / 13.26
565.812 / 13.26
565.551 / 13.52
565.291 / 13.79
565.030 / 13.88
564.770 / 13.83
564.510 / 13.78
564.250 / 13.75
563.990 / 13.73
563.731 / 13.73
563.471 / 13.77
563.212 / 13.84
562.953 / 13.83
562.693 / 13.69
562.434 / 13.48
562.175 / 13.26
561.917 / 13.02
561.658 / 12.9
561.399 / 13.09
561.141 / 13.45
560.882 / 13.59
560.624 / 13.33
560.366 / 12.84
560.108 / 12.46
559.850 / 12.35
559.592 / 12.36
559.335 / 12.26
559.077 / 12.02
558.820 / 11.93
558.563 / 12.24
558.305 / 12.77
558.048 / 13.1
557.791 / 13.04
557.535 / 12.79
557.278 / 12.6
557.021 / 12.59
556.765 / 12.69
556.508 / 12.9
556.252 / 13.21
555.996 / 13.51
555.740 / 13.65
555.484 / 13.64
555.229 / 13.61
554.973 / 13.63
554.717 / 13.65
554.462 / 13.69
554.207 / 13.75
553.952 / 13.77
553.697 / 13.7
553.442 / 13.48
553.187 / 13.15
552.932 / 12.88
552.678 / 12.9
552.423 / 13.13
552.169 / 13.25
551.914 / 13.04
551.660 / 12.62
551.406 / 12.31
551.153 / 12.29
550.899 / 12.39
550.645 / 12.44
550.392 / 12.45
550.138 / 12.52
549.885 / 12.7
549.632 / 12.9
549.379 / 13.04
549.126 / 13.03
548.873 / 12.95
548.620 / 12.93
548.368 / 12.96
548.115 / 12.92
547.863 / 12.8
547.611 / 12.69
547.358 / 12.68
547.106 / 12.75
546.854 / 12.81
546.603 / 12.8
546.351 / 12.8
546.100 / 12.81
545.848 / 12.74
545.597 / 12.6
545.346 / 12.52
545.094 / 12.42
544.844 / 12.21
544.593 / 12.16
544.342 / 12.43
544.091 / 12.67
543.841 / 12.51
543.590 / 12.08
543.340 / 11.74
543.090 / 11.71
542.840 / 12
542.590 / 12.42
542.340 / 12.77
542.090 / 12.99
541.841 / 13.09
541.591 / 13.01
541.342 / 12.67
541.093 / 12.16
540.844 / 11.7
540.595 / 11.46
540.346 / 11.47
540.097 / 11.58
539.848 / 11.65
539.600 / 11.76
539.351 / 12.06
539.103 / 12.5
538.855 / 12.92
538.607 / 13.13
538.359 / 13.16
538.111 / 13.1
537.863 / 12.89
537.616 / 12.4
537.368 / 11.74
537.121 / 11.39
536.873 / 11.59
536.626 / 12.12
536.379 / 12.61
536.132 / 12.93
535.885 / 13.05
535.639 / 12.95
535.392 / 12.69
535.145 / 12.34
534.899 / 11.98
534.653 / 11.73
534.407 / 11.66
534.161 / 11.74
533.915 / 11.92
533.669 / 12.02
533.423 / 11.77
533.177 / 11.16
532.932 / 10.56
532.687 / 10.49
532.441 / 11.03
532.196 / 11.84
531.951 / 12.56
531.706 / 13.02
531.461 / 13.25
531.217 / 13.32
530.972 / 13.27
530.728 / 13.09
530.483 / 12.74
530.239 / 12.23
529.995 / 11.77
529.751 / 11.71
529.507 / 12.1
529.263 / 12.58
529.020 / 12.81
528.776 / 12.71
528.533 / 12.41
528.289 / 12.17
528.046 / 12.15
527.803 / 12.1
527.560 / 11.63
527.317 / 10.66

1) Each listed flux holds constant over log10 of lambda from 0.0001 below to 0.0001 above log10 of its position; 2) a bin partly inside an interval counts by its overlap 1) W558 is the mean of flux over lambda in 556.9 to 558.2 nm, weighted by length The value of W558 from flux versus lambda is 12.8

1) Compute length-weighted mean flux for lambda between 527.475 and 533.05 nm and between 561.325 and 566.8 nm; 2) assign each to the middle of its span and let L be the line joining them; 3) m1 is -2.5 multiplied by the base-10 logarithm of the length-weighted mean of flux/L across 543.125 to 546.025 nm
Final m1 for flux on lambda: 0.04 mag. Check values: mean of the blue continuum 12.2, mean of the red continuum 13.6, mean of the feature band 12.4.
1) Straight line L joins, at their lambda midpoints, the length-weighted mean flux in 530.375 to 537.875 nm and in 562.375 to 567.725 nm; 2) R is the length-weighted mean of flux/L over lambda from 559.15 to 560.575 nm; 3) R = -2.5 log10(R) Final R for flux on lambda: 0.08 mag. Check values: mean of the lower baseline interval 12.2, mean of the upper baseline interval 13.7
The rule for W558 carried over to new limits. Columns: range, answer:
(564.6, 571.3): 13.6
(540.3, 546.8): 12.4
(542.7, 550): 12.6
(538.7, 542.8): 12.3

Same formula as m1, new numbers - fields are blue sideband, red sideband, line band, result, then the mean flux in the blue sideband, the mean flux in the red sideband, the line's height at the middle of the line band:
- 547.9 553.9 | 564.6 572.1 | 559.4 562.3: 0.03 mag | 12.9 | 13.6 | 13.3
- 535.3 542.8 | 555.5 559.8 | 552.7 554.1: -0.06 mag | 12.4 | 12.7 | 12.7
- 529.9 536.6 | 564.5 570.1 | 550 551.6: 0.05 mag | 12.2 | 13.7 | 13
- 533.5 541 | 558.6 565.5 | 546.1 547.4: -0.02 mag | 12.2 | 13.2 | 12.6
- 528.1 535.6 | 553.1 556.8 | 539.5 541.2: 0.09 mag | 12.2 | 13.5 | 12.7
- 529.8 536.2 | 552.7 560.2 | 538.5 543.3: 0.02 mag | 12.2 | 13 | 12.5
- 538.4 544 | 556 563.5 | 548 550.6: -0.02 mag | 12.3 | 12.9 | 12.6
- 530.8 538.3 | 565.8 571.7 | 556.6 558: 0.03 mag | 12.2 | 13.6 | 13.1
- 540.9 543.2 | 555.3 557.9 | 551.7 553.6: -0.01 mag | 12.5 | 13.1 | 12.9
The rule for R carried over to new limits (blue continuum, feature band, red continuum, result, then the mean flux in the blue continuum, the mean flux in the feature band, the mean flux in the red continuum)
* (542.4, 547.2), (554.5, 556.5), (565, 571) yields -0.05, 12.4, 13.5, 13.6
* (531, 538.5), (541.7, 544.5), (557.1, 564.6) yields 0.01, 12.2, 12.4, 13.1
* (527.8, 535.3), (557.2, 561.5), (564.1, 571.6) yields 0.05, 12.1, 12.7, 13.6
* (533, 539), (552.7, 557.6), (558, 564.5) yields -0.03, 12.3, 13.3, 13.1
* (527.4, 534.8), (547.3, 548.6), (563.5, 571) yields 0.00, 12.1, 12.8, 13.6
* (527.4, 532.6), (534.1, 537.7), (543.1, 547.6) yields 0.02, 12.4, 12.2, 12.5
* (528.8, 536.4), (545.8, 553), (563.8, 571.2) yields 0.01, 12.2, 12.8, 13.6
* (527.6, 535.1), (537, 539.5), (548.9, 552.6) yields -0.02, 12.1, 12.5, 12.7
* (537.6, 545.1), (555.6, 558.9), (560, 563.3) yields 0.02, 12.3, 12.9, 13.3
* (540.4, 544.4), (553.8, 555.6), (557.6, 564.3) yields -0.07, 12.3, 13.7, 13.1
